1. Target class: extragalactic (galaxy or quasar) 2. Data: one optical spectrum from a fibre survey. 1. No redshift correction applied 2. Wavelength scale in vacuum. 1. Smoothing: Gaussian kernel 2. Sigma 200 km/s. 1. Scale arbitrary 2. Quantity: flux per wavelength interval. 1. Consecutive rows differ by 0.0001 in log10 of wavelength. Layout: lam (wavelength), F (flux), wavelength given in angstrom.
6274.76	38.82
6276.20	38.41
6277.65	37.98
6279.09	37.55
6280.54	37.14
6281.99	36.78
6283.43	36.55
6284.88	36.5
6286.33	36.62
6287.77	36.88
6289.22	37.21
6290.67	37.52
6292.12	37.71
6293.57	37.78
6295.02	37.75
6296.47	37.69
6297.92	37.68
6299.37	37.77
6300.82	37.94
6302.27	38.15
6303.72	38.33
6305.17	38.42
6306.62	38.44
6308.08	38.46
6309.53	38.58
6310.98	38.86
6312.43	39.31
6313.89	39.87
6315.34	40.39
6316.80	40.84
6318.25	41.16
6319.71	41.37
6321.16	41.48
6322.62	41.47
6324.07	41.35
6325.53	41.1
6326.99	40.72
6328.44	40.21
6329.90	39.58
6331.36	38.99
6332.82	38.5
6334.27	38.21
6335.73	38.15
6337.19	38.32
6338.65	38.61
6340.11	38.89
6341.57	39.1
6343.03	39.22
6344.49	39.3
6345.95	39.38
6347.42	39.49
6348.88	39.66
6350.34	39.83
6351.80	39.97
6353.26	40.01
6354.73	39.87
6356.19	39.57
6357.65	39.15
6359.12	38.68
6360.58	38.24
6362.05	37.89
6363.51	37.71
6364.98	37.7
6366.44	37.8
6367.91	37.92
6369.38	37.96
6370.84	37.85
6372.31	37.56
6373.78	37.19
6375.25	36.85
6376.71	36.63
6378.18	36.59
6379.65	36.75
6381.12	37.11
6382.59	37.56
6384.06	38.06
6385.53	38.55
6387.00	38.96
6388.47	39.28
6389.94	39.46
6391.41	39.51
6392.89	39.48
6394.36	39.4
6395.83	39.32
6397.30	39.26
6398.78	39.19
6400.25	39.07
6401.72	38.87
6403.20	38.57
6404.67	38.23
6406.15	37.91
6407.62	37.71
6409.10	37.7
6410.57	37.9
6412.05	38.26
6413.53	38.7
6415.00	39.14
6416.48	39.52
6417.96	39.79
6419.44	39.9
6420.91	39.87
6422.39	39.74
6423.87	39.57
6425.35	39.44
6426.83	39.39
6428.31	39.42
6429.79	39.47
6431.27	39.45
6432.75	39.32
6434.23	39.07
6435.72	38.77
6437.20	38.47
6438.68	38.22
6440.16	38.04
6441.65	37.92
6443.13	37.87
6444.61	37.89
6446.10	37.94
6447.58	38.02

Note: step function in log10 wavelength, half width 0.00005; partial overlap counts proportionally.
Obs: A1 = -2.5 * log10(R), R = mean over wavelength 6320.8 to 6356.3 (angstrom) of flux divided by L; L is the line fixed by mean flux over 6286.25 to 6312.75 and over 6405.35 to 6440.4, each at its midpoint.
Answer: -0.04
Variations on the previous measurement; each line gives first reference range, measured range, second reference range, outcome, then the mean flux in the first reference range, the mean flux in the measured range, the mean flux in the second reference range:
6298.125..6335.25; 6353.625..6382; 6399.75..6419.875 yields 0.03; 39.6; 37.9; 38.6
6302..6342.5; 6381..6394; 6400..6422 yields 0.01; 39.5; 38.8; 38.8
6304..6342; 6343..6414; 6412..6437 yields 0.03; 39.6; 38.5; 39.4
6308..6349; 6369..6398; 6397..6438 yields 0.03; 39.7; 38.2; 39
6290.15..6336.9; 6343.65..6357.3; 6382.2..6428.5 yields -0.02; 39.2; 39.7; 39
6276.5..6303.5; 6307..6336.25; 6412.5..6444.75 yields -0.06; 37.4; 39.9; 39.1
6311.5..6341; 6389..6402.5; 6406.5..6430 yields 0.00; 39.9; 39.3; 39.1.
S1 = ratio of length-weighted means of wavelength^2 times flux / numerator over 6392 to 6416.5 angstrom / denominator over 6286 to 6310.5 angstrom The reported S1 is 1.06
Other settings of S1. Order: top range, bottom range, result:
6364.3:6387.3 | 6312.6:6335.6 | 0.95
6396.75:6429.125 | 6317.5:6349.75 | 1.01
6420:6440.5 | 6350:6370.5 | 1.04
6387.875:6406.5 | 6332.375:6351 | 1.02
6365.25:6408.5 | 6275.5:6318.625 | 1.03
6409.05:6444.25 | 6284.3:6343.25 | 1.04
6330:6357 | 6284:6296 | 1.07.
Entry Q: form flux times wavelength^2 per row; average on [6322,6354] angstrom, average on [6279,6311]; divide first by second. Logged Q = 1.06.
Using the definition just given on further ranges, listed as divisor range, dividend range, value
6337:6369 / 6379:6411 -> 1.00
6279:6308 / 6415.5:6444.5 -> 1.09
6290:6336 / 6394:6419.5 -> 1.02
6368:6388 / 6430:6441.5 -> 1.05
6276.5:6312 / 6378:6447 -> 1.07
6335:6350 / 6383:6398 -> 1.02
